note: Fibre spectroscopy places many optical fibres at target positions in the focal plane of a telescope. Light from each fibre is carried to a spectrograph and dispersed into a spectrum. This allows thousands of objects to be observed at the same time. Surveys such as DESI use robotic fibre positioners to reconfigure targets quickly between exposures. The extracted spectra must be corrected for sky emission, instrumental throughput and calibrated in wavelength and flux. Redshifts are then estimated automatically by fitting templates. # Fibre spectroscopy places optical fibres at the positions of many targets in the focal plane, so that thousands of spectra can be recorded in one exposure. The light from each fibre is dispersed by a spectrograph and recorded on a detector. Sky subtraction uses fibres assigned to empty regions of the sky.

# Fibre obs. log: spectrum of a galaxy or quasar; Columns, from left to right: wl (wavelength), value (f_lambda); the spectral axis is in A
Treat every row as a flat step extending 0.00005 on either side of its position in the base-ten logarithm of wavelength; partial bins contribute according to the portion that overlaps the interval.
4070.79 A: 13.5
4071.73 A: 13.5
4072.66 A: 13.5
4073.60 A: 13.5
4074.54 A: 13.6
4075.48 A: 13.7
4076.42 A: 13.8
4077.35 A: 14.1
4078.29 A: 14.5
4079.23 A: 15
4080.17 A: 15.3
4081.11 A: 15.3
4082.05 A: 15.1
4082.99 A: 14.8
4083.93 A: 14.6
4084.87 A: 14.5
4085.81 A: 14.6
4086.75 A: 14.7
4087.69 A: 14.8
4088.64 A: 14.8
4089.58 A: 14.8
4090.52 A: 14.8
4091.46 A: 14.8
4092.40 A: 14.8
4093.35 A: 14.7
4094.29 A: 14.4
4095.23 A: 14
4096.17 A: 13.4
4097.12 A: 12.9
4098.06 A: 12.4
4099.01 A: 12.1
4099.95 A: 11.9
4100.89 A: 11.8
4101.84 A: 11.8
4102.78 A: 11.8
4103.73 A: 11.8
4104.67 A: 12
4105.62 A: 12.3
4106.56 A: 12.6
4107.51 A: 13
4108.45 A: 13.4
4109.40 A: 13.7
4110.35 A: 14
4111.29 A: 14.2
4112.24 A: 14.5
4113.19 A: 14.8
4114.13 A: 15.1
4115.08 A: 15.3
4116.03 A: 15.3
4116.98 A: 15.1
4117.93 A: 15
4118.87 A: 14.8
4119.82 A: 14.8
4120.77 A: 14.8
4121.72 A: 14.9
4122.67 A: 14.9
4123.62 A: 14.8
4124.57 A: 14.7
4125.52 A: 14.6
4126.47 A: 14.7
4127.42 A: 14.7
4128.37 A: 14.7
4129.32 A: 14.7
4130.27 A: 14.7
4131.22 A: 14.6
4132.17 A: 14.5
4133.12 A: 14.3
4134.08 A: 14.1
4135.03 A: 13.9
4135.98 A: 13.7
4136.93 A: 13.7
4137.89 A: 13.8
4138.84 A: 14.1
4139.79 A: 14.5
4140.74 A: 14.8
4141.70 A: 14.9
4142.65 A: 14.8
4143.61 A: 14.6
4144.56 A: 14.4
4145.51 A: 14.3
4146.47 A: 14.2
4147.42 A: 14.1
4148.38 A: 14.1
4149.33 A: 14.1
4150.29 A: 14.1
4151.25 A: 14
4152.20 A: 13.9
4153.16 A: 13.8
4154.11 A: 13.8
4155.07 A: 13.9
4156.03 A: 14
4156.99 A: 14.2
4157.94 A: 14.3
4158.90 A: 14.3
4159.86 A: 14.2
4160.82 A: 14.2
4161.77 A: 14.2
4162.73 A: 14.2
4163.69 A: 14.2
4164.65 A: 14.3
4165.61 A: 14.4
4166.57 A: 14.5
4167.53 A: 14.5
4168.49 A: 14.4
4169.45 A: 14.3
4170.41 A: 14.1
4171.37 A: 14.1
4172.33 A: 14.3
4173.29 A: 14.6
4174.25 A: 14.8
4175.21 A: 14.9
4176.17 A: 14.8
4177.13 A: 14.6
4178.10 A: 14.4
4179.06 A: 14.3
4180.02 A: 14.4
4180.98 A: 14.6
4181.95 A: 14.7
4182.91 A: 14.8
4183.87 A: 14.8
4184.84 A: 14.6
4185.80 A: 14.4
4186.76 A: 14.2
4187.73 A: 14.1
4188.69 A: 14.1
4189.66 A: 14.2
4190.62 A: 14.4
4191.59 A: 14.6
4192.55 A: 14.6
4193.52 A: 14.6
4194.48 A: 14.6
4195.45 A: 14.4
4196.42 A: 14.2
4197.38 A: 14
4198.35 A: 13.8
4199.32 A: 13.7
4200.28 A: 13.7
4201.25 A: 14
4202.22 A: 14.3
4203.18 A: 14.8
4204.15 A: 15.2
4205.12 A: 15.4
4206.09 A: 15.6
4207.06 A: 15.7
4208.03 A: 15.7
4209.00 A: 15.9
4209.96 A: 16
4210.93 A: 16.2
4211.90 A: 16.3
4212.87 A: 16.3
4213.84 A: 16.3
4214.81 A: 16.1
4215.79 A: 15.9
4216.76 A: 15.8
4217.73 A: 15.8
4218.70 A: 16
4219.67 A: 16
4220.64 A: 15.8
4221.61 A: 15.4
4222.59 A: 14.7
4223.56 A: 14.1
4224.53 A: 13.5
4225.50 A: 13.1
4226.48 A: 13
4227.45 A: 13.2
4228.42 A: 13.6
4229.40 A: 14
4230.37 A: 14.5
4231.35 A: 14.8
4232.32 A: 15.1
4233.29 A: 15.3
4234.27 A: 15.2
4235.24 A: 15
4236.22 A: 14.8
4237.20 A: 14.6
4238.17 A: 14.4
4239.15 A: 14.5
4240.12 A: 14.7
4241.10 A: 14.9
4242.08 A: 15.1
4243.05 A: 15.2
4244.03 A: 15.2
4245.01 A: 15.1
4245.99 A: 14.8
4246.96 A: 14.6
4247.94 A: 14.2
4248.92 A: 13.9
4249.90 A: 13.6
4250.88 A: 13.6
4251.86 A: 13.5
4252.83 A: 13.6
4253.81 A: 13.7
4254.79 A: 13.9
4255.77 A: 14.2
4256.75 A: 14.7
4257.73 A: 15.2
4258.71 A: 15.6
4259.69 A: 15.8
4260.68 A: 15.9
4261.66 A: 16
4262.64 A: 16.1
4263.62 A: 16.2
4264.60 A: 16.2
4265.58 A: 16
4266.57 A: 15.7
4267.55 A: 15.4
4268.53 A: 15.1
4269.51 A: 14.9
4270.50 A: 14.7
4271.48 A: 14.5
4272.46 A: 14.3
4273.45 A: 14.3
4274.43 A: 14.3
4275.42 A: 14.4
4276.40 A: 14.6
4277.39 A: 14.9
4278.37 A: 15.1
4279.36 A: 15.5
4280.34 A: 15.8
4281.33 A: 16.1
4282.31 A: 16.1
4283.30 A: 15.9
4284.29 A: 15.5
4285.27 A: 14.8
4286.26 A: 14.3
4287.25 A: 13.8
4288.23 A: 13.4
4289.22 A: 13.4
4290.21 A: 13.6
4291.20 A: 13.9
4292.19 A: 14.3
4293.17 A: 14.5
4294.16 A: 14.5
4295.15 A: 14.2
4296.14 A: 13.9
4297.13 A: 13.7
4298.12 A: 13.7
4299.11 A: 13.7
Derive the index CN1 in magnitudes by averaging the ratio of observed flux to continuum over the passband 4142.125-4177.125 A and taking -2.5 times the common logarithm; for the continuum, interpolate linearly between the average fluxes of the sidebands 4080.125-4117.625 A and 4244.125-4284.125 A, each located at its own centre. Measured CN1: 0.00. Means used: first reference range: 13.9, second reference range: 15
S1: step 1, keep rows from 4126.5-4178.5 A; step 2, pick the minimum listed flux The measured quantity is 13.7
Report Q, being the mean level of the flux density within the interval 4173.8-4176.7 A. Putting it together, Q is 14.9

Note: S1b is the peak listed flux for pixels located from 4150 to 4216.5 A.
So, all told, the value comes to 16.3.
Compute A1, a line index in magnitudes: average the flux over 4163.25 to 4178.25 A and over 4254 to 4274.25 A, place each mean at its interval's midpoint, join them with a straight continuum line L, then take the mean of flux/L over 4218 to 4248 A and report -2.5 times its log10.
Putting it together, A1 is 0.02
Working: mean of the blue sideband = 14.4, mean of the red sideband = 15.2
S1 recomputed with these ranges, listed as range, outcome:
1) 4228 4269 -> 13.5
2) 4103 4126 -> 11.8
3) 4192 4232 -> 13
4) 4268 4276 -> 14.3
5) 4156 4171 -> 14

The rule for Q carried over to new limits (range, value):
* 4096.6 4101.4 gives 12.2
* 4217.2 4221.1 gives 15.9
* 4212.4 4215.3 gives 16.2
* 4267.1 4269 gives 15.3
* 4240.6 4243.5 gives 15.1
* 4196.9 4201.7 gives 13.8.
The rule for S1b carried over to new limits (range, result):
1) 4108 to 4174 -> 15.3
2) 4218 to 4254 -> 16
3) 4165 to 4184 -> 14.9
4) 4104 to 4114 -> 14.8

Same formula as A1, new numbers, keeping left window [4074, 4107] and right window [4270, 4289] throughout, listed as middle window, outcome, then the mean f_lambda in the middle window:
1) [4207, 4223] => -0.10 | 15.9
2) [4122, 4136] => -0.04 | 14.5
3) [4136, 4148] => -0.02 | 14.3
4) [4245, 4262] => 0.01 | 14.5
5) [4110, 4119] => -0.07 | 14.8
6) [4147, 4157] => 0.01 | 14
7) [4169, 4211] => -0.02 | 14.6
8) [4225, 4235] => 0.03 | 14.2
